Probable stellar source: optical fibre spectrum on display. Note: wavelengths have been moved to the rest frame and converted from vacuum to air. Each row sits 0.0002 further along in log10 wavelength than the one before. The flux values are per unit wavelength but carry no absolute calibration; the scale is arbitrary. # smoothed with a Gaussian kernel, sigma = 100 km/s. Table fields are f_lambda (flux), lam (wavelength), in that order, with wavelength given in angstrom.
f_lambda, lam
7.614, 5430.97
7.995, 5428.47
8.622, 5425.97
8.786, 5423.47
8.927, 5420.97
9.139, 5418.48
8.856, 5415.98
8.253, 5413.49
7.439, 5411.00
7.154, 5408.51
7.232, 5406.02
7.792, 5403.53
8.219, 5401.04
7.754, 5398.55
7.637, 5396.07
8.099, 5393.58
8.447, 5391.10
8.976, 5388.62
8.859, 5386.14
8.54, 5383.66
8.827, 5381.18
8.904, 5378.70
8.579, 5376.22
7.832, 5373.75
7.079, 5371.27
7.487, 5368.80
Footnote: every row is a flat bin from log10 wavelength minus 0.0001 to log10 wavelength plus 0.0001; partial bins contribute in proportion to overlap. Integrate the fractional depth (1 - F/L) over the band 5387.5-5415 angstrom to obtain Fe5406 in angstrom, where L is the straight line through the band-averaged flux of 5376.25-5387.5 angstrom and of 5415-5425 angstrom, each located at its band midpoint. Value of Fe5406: 2.9 angstrom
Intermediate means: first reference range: 8.76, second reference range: 8.92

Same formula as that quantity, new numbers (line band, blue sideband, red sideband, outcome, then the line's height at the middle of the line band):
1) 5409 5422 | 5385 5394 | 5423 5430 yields 0.0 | 8.47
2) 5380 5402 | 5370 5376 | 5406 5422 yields -1.3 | 7.89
